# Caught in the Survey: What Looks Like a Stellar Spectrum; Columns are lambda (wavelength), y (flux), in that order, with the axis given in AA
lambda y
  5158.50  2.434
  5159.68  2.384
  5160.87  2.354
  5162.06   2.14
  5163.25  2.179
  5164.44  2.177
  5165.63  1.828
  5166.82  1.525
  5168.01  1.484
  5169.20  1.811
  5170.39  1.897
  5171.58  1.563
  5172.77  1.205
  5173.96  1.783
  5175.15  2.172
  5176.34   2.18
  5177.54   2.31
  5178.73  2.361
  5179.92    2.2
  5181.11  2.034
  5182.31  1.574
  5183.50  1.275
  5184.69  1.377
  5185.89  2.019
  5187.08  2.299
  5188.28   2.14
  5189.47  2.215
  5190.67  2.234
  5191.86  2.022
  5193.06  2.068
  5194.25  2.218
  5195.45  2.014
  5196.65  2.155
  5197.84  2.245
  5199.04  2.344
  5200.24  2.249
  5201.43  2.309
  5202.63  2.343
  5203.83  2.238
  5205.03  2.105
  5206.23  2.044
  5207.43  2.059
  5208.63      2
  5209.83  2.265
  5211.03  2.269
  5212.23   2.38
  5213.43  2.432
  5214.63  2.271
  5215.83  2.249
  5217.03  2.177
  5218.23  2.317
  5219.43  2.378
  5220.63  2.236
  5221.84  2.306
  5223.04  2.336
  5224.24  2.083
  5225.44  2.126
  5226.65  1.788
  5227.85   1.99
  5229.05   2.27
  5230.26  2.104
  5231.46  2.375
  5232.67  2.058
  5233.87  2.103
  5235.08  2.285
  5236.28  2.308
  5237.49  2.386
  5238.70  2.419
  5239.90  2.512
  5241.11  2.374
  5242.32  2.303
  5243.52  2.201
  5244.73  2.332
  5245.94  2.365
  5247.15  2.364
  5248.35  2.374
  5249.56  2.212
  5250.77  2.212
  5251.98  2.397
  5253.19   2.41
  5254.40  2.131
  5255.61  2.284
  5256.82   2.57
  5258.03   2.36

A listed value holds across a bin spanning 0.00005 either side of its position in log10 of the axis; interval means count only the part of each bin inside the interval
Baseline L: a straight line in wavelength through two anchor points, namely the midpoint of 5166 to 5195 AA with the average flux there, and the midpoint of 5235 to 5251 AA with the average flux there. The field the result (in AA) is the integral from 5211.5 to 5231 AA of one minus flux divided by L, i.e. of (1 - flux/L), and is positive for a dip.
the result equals -0.3 AA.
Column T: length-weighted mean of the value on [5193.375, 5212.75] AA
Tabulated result 2.2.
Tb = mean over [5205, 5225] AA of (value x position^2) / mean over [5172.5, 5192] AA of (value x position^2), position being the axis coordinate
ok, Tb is 1.1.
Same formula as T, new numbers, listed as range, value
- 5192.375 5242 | 2.22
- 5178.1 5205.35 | 2.09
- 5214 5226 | 2.25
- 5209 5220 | 2.3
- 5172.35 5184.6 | 1.9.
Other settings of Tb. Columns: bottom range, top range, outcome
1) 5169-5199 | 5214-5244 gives 1.15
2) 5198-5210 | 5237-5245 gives 1.09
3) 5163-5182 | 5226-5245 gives 1.20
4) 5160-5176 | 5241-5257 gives 1.28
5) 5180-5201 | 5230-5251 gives 1.15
